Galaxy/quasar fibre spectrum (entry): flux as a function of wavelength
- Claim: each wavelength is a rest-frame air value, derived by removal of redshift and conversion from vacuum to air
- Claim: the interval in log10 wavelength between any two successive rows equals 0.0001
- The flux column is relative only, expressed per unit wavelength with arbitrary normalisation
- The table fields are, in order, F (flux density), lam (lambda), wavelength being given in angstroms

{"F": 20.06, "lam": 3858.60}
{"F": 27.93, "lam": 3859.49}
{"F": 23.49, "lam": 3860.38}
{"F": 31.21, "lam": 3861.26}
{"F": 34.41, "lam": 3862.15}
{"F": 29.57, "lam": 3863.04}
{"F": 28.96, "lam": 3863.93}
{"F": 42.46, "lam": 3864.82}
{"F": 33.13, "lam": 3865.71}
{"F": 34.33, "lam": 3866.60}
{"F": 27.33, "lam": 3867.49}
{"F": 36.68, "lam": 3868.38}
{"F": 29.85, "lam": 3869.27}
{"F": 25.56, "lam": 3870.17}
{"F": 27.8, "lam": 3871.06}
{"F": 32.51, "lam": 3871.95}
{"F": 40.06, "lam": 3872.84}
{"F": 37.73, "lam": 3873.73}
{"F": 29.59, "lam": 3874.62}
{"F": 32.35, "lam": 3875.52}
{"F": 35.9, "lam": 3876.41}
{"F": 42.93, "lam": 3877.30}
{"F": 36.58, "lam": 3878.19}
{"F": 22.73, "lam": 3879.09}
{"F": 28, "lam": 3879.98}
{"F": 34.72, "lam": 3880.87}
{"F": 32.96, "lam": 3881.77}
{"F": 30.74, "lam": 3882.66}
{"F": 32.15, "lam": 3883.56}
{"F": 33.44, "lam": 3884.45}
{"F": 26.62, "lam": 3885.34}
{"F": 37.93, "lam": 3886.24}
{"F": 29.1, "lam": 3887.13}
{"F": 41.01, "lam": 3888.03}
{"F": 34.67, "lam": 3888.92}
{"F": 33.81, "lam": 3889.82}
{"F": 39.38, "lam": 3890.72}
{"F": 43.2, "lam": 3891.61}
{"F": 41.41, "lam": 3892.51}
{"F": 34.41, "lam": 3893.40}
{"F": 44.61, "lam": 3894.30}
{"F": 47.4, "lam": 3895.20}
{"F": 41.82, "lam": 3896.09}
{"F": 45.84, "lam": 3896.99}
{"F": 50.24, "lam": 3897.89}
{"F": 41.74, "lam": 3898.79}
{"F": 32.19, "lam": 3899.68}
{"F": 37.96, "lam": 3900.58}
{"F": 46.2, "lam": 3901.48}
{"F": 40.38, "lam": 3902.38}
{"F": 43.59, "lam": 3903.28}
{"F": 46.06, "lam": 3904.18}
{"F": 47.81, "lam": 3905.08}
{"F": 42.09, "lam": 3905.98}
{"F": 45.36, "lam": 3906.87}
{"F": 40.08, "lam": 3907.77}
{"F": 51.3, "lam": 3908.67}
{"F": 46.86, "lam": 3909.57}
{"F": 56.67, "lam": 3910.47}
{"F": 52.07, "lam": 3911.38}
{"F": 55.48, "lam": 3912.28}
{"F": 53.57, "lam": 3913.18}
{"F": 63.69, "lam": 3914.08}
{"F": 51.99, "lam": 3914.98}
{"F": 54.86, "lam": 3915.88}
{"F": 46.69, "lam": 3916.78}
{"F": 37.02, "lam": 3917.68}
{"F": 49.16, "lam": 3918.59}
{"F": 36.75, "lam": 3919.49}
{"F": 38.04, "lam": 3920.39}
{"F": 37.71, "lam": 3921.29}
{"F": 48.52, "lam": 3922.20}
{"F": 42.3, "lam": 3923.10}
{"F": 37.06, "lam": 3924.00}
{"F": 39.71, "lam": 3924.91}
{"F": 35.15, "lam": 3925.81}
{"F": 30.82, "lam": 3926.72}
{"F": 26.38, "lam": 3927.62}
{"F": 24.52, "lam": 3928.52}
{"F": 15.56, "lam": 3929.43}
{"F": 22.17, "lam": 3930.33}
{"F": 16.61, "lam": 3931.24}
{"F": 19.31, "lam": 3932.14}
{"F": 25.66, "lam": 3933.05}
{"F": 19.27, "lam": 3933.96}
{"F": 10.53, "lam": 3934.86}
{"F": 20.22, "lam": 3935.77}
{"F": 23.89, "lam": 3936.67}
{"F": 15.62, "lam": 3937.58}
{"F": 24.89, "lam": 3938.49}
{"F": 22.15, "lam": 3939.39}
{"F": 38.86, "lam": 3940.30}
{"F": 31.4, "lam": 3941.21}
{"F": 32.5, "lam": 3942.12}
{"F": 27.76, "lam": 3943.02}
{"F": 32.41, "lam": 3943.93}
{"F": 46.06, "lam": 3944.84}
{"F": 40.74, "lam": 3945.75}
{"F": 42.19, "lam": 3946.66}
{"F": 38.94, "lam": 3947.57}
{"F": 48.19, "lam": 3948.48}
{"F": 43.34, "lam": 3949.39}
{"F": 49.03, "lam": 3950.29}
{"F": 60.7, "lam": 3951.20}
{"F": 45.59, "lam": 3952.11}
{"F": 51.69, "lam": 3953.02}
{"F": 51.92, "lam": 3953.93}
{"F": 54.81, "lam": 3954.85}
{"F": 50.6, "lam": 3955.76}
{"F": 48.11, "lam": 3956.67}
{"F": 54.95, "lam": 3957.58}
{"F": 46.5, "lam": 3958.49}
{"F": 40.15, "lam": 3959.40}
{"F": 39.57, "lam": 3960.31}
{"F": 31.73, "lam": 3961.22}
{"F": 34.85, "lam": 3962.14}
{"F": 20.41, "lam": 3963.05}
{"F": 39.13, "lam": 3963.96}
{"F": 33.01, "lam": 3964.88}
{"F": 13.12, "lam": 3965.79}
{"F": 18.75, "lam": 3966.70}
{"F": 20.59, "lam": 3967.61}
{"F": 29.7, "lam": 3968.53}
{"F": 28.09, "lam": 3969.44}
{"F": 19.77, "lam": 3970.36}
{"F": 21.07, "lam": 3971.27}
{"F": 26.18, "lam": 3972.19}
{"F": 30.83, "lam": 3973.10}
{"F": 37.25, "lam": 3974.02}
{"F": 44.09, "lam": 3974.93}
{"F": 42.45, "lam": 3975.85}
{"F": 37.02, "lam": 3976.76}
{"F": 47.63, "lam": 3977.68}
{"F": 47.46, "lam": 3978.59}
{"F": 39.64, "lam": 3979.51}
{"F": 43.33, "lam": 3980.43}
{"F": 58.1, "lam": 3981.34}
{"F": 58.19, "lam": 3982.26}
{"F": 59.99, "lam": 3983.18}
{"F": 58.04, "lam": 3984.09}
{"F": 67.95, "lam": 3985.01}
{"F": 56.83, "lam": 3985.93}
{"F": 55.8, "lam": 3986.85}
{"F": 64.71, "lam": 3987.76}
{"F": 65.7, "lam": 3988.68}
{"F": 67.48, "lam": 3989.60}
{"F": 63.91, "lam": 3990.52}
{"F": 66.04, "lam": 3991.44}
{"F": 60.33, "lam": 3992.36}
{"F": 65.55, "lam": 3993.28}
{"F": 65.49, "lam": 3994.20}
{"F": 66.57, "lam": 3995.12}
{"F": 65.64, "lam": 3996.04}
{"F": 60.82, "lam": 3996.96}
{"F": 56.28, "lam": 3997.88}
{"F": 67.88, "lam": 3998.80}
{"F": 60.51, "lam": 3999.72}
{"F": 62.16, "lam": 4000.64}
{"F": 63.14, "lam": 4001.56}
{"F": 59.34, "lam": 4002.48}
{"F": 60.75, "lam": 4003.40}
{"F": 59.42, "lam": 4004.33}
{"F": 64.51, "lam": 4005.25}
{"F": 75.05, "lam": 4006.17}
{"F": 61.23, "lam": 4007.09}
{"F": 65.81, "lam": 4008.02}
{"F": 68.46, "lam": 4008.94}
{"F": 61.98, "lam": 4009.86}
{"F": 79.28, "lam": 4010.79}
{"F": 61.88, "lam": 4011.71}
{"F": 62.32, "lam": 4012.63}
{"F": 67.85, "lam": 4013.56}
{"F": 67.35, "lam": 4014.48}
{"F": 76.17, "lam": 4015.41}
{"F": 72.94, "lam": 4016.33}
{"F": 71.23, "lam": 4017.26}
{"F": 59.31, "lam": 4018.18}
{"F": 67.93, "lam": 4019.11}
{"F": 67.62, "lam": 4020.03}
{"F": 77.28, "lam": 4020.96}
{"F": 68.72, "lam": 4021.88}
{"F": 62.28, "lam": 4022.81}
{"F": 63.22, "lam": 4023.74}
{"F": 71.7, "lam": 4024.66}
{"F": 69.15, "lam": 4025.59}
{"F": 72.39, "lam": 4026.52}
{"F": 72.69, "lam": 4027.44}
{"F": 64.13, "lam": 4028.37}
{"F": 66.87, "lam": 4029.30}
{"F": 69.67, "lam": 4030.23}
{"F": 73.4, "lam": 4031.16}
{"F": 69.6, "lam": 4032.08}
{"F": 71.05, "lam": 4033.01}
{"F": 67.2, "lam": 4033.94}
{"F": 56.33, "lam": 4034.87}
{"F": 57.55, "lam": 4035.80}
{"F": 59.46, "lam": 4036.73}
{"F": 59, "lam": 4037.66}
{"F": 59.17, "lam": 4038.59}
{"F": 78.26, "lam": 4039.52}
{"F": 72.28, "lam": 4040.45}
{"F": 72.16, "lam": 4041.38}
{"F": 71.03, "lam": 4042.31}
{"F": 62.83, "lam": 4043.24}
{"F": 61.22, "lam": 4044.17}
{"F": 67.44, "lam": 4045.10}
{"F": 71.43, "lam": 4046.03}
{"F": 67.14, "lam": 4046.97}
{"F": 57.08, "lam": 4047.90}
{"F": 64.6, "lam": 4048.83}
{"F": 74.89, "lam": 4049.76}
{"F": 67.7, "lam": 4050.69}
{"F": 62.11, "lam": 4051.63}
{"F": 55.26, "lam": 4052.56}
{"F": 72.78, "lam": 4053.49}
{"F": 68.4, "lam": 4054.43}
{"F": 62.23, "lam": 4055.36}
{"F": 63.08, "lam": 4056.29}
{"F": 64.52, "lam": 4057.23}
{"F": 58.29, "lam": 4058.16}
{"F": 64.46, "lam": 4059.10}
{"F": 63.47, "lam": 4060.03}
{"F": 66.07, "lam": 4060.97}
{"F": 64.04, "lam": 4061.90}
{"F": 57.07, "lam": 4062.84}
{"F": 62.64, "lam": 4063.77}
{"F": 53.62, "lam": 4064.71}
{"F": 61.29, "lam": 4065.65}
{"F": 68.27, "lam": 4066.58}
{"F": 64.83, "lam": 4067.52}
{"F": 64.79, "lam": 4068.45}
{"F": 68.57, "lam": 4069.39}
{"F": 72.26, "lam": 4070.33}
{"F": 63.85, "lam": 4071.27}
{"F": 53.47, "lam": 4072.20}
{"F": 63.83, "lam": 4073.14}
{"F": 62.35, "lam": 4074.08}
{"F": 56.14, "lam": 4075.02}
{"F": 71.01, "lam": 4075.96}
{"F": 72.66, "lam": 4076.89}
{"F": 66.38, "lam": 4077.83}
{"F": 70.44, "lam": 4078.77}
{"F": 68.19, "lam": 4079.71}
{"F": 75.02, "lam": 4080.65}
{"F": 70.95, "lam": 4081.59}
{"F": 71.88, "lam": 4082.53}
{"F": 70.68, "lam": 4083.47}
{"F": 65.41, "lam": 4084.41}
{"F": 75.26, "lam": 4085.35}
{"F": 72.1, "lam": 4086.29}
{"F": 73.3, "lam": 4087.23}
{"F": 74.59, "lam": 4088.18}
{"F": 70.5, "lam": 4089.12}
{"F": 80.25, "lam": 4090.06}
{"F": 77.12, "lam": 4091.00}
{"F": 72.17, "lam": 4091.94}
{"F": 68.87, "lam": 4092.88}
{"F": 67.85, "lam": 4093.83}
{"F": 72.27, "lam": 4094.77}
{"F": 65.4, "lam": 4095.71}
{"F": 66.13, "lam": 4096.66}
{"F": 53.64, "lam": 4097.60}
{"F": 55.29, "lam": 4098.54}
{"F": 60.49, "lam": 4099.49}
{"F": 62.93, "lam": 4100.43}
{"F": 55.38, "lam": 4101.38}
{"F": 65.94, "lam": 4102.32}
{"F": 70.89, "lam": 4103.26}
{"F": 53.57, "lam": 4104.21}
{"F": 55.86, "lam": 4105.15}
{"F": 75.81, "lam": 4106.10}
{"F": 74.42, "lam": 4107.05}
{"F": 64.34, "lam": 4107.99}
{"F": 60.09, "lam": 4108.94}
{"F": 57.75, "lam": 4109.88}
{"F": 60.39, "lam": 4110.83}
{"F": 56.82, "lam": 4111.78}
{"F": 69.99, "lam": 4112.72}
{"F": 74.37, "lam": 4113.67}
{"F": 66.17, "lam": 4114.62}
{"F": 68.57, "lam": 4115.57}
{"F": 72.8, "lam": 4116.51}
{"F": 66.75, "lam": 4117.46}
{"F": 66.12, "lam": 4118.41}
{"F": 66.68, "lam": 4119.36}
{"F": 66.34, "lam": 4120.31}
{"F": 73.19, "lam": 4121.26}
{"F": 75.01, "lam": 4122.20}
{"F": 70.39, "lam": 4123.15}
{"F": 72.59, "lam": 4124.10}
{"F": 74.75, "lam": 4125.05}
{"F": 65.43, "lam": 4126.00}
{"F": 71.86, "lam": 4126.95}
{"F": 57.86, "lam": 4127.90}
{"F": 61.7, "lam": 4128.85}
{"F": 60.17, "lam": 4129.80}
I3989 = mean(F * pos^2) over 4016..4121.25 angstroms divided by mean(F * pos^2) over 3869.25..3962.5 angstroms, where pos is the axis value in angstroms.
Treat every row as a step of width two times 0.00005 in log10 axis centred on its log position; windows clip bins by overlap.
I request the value 1.87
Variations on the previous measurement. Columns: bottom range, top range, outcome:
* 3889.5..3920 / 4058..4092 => 1.61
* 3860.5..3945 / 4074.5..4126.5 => 2.07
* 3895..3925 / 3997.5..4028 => 1.54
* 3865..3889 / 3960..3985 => 1.18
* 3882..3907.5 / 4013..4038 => 1.82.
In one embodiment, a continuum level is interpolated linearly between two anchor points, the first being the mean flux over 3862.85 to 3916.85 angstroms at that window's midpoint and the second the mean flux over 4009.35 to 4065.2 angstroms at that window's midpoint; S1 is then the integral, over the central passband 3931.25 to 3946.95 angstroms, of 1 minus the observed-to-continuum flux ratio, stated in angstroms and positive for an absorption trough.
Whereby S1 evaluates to 6.9 angstroms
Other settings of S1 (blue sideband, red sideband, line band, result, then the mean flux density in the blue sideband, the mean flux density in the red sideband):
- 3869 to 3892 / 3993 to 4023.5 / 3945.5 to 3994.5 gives 9.62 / 33.5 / 65.8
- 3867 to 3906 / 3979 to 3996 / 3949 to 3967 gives 3.91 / 36.7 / 60.3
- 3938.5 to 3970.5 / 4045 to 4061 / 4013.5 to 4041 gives -4.76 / 37.9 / 64.9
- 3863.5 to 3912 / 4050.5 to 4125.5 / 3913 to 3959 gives 7.37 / 38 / 66.4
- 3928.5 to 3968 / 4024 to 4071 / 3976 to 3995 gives -4.68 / 34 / 65.7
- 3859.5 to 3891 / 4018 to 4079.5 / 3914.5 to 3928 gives 0.14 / 32.7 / 65.7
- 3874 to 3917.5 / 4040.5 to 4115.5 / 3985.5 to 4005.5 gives -2.89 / 41.2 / 66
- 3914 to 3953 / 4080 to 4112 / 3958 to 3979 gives 4.71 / 35.1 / 66.9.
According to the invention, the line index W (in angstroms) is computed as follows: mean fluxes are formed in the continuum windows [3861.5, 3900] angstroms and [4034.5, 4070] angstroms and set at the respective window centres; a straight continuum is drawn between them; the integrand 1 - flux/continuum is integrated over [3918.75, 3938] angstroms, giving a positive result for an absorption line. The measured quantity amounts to 6.6 angstroms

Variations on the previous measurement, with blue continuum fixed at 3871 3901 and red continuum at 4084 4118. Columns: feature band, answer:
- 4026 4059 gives -4.31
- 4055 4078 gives -0.61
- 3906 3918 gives -3.06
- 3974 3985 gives 0.15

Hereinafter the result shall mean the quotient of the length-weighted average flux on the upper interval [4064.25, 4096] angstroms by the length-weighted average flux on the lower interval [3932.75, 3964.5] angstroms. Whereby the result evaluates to 1.83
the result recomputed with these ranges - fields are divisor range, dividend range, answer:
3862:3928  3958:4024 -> 1.37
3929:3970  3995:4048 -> 1.96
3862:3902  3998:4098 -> 1.87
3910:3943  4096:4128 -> 1.89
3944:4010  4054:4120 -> 1.33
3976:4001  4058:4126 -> 1.14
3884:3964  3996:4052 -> 1.70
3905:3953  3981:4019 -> 1.70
